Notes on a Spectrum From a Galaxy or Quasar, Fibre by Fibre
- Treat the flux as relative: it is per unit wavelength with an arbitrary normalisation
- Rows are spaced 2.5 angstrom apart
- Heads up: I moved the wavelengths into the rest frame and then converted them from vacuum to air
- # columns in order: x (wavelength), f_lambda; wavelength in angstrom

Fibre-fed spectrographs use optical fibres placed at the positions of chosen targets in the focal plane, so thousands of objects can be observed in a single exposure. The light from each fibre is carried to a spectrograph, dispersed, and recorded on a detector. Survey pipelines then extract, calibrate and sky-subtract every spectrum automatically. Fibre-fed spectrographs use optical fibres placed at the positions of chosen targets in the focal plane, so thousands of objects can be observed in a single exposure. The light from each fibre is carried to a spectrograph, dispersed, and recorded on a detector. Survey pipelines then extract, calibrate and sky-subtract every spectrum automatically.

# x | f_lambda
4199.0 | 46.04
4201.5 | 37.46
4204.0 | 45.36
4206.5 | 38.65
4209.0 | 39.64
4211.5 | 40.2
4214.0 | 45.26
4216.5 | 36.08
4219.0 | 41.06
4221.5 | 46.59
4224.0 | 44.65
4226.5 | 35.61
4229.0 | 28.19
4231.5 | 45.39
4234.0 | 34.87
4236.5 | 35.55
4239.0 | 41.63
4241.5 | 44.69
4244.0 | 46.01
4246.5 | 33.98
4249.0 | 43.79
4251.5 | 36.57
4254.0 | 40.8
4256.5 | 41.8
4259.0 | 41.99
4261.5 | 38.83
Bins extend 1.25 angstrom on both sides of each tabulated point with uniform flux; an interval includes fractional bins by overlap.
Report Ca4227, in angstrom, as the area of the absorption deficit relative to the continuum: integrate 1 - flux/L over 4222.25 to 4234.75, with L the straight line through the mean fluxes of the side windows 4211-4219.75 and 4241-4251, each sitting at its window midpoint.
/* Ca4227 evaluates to 0.9 angstrom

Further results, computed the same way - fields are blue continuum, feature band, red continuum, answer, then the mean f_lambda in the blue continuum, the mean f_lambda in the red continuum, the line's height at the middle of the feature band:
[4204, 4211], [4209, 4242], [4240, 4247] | 1.2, 40.4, 42.4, 41.4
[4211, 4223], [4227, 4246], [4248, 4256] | 0.9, 42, 40.4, 41.1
